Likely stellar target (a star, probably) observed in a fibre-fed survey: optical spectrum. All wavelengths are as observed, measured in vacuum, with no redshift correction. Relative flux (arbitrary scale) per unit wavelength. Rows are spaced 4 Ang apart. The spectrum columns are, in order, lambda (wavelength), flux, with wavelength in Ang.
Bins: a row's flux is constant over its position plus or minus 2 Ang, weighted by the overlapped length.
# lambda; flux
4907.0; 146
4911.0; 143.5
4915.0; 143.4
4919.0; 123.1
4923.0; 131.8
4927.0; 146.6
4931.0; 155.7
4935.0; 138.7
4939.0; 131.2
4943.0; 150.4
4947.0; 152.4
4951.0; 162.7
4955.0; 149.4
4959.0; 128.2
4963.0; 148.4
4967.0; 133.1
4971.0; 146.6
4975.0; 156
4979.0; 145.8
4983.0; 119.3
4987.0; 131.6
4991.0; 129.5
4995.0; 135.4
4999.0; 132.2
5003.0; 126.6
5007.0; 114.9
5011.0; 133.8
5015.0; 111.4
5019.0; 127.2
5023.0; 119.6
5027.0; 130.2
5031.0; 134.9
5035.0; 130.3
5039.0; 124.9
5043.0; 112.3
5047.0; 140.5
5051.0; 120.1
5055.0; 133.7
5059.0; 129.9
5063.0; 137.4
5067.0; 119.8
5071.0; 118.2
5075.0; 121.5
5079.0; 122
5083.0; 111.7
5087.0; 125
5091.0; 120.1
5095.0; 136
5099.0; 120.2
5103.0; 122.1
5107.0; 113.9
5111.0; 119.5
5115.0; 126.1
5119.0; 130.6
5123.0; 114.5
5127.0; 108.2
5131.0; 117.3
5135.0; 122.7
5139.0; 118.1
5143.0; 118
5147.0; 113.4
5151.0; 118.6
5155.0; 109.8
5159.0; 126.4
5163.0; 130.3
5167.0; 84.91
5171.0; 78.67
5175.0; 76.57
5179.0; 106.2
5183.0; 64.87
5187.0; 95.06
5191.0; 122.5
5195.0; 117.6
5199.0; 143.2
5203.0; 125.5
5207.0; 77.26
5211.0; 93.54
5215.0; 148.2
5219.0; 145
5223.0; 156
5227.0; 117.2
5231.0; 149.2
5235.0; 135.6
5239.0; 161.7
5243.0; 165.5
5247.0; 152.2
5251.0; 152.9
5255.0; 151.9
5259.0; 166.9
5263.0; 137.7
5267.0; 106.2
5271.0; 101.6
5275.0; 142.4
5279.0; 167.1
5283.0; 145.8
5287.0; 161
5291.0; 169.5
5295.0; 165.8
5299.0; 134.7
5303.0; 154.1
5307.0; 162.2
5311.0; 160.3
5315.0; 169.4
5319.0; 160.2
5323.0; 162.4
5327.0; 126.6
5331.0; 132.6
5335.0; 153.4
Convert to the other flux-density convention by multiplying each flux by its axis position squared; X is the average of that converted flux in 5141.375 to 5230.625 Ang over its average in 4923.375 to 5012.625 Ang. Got 0.9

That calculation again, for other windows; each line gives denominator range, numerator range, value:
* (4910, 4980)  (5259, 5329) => 1.19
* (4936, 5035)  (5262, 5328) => 1.24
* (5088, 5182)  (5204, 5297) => 1.30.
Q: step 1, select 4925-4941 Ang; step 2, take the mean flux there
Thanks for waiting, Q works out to 143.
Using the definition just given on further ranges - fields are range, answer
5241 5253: 157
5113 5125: 124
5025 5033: 133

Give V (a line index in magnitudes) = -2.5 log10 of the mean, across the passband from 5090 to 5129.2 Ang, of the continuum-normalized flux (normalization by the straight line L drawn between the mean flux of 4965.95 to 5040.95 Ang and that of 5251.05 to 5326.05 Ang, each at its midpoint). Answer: 0.14 mag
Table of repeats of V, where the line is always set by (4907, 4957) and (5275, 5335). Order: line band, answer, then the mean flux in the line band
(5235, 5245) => -0.04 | 158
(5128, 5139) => 0.25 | 119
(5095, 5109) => 0.22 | 121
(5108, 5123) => 0.21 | 123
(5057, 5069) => 0.15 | 129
